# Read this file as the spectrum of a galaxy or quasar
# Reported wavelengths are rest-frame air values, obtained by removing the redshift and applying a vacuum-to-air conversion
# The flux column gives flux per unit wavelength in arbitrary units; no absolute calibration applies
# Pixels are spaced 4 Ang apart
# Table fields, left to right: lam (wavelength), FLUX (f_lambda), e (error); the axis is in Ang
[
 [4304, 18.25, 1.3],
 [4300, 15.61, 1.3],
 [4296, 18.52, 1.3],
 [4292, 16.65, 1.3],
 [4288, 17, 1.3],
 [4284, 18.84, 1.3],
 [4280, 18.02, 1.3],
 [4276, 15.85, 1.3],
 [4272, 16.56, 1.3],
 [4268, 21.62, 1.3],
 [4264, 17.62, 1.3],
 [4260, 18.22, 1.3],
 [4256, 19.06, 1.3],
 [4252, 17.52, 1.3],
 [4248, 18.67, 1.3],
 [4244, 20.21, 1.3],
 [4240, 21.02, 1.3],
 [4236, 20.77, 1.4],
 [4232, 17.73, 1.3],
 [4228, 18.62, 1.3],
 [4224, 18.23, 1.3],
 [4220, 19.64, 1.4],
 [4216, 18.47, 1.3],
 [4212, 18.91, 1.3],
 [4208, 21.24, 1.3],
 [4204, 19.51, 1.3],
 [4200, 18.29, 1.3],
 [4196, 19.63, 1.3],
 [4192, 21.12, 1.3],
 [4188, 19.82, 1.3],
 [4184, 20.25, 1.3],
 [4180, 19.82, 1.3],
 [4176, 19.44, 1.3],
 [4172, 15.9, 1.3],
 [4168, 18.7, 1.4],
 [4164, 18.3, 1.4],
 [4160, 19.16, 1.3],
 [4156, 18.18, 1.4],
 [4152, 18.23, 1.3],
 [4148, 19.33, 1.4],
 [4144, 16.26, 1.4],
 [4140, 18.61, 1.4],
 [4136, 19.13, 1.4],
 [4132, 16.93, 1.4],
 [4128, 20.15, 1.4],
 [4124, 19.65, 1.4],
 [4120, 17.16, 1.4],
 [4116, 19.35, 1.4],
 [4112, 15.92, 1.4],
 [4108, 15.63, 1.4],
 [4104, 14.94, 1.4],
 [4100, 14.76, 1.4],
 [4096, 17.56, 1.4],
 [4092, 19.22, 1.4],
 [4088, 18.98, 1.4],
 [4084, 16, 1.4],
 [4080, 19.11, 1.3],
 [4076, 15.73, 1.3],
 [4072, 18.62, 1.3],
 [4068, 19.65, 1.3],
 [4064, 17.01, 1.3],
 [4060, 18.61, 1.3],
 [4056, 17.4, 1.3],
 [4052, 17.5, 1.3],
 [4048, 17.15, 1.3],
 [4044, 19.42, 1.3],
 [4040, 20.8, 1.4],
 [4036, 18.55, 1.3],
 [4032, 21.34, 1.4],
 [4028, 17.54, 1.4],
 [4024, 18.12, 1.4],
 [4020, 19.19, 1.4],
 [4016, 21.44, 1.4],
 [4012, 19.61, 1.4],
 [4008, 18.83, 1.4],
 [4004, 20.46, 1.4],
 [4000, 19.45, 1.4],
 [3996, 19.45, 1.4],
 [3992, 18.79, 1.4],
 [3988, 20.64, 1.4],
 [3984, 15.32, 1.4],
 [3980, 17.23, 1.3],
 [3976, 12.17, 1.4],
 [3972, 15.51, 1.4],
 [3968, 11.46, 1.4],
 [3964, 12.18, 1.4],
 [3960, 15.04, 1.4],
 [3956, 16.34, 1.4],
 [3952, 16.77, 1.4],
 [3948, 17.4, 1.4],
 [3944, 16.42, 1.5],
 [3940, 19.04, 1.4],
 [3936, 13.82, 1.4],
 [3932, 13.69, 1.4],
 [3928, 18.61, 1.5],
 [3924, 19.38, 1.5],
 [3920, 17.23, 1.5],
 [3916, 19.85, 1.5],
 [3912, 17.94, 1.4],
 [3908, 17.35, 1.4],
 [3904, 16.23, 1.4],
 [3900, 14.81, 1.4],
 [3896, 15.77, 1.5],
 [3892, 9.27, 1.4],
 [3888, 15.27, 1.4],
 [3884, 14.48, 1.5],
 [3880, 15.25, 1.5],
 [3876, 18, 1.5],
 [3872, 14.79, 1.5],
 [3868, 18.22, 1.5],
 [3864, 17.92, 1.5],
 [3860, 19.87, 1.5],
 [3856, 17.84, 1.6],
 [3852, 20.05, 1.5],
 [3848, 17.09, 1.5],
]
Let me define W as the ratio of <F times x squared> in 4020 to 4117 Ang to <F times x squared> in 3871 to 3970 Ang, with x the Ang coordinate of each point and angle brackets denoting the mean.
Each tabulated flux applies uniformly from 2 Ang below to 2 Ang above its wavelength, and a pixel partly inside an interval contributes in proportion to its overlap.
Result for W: 1.21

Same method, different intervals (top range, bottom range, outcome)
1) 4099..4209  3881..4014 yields 1.23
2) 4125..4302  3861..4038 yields 1.25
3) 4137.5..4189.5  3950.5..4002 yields 1.26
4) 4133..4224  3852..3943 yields 1.31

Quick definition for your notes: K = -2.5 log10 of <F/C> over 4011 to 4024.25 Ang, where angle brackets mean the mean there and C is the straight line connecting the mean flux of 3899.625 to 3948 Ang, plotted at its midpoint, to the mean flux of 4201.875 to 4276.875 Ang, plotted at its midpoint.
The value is -0.12 mag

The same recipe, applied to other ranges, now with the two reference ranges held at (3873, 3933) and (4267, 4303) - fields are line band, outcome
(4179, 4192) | -0.172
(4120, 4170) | -0.088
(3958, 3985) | 0.169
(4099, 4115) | 0.089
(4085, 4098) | -0.093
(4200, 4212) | -0.148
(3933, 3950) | -0.009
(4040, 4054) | -0.105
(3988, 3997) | -0.175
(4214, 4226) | -0.088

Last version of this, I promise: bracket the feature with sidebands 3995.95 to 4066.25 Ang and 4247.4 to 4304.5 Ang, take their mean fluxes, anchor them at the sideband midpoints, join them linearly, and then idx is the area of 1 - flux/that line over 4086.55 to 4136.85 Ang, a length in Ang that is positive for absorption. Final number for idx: 2.7 Ang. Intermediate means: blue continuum 19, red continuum 17.8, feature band 17.6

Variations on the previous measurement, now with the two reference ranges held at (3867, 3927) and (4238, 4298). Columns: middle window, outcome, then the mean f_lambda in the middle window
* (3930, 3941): 0.9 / 15.2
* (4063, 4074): -0.8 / 18.6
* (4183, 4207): -2.5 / 19.8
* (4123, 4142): -1.4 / 18.9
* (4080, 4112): 1.0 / 16.8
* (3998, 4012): -2.2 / 19.6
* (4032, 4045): -2.1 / 19.9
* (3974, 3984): 1.1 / 14.8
